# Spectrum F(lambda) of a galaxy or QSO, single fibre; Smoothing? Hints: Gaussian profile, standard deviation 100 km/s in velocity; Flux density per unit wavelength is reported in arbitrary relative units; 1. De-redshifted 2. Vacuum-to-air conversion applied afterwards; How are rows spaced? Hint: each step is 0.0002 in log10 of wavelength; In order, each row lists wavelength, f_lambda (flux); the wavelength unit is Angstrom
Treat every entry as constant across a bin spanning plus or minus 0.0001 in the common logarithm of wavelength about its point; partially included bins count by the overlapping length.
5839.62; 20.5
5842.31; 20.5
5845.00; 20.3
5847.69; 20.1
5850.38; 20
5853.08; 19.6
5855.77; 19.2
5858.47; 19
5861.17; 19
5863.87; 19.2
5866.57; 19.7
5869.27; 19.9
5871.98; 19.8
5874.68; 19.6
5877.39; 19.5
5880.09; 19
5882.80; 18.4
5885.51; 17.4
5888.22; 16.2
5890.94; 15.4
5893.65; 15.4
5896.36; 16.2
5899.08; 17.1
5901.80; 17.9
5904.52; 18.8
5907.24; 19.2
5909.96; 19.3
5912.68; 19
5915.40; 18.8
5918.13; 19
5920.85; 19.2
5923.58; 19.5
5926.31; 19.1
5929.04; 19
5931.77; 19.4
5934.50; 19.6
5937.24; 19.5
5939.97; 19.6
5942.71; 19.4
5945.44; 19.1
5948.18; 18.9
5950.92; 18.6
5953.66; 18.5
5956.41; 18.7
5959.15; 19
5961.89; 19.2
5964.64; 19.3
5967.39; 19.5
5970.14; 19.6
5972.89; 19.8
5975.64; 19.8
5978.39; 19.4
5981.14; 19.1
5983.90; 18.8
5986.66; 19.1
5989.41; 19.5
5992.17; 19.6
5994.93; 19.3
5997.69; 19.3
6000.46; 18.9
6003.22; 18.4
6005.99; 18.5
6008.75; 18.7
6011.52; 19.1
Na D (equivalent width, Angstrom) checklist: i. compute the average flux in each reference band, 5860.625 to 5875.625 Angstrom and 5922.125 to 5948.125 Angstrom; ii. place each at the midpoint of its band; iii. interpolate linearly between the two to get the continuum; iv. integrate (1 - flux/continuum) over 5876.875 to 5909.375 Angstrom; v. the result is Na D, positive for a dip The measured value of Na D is 3.2 Angstrom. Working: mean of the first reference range 19.6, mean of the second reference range 19.3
